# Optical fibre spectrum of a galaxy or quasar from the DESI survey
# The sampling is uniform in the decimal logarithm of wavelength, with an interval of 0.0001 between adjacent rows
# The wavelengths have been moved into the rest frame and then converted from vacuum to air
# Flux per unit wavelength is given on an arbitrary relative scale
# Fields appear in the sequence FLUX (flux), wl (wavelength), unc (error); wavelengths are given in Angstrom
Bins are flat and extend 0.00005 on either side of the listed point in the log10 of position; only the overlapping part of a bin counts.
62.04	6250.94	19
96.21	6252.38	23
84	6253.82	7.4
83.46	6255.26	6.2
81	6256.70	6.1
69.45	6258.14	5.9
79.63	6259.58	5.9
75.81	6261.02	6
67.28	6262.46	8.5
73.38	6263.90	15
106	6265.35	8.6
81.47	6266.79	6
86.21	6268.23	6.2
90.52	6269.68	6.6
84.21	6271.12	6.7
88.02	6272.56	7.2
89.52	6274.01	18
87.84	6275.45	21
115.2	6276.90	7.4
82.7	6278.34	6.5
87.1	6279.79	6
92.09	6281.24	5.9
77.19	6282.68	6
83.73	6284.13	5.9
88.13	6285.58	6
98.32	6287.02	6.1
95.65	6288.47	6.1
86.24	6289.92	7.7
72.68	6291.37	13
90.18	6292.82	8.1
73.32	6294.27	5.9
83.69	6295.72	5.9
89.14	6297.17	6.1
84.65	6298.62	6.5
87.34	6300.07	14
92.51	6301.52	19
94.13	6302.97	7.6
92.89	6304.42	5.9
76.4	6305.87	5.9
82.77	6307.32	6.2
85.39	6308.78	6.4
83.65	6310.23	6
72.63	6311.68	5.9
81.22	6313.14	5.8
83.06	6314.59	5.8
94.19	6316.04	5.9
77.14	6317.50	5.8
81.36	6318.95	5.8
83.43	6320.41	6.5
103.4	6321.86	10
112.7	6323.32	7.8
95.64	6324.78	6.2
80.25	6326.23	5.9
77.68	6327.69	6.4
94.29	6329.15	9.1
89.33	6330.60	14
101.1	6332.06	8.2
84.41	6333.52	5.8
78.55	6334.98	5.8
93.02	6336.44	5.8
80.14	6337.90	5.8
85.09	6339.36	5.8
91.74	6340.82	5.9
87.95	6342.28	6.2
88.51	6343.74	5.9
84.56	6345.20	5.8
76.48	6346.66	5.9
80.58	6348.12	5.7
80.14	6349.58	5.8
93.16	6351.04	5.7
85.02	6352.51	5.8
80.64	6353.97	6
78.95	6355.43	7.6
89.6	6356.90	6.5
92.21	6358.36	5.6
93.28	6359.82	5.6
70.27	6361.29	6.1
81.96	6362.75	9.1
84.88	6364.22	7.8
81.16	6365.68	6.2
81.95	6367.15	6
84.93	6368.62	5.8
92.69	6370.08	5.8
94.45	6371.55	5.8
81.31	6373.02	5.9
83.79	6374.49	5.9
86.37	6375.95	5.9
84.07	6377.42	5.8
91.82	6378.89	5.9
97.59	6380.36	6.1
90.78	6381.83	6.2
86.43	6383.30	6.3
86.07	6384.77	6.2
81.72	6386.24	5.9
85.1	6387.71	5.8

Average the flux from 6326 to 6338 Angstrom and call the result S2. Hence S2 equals 87.1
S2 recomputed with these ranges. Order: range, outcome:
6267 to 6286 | 88.5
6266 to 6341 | 87.4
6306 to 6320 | 82.1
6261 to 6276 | 85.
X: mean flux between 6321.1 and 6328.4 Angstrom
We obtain 93.9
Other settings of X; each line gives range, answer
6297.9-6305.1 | 90.3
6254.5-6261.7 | 78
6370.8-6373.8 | 87.6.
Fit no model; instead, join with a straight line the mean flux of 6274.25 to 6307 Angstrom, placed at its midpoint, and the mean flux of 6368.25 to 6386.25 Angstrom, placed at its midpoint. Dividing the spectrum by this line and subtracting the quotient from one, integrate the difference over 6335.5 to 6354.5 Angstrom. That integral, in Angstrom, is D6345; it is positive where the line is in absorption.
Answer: 0.6 Angstrom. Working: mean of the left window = 87.8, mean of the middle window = 85.1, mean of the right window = 88.2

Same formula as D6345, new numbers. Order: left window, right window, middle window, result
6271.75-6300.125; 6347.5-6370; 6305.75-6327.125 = -0.07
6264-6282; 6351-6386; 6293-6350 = 1.19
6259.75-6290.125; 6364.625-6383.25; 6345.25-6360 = 0.47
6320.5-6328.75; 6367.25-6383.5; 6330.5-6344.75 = 0.63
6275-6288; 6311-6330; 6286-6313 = 1.06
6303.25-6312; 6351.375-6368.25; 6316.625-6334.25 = -1.38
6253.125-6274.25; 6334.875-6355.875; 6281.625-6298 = -0.45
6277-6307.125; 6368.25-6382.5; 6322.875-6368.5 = 1.07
